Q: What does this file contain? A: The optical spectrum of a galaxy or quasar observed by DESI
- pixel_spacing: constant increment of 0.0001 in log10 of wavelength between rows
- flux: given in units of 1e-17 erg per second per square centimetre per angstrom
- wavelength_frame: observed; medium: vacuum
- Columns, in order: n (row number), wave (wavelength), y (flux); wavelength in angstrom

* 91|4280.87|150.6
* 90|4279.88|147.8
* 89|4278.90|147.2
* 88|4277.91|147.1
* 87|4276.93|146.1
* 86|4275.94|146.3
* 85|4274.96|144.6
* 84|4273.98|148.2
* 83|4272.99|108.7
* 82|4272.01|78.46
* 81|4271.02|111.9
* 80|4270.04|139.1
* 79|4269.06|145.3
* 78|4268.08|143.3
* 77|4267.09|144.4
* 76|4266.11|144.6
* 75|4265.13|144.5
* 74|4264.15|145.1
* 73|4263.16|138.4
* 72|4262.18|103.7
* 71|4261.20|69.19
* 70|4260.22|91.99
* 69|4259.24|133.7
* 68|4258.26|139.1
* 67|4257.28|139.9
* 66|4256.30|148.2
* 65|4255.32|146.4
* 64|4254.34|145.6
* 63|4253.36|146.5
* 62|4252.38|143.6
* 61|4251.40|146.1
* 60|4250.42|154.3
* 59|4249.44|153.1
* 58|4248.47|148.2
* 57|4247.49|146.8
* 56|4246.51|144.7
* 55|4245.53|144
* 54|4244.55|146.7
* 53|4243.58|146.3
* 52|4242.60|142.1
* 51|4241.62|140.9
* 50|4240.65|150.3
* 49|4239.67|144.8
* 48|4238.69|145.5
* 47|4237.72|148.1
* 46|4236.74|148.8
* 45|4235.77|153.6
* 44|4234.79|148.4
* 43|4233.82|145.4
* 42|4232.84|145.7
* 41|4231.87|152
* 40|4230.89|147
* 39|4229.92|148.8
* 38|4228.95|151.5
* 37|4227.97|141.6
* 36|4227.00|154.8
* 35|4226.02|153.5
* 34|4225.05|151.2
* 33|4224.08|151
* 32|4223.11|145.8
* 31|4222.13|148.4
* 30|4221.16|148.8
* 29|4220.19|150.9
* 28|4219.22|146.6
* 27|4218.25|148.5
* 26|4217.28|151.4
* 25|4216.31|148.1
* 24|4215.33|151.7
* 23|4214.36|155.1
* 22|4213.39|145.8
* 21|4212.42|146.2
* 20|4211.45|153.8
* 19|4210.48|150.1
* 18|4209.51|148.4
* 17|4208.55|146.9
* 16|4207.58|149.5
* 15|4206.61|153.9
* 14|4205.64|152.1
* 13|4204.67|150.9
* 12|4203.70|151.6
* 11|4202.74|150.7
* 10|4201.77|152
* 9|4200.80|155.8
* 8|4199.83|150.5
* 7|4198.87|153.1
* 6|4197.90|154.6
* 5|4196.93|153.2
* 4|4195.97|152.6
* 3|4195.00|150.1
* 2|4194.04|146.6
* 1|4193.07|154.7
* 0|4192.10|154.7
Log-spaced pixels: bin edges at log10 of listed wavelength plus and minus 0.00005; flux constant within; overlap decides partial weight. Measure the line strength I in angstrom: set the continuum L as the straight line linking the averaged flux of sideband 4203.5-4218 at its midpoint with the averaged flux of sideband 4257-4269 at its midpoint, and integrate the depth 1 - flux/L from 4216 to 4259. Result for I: -2.6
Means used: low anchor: 150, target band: 147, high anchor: 129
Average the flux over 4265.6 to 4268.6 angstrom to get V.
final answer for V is 144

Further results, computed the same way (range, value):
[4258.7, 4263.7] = 108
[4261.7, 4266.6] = 135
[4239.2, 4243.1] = 144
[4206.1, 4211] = 150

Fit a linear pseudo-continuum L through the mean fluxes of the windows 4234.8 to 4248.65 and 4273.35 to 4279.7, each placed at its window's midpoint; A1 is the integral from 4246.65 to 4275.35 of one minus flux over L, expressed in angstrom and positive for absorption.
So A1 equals 2.3 angstrom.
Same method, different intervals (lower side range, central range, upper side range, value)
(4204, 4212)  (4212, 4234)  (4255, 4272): -0.65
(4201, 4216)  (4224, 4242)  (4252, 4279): -0.70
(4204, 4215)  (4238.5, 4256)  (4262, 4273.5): -1.23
